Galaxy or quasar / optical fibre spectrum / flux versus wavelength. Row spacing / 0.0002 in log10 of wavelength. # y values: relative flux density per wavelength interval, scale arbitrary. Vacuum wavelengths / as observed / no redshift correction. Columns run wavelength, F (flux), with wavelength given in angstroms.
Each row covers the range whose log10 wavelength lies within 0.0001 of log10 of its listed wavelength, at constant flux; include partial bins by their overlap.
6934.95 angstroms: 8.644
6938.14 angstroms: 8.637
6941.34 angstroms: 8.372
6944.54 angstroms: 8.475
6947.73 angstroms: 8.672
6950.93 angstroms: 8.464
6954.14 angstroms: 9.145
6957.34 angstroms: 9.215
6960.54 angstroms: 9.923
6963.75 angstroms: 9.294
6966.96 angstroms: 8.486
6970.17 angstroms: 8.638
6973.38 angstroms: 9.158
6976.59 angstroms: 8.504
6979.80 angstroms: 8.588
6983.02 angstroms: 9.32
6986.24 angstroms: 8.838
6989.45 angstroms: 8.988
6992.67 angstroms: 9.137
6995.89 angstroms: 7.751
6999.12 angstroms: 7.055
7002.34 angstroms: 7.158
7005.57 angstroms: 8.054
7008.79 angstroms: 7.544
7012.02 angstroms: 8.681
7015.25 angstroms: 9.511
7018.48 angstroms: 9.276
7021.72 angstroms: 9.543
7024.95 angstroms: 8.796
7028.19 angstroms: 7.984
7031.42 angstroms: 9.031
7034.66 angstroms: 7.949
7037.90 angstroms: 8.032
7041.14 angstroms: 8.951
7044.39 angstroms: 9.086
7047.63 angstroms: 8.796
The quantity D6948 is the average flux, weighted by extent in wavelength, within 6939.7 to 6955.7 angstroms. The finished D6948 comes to 8.62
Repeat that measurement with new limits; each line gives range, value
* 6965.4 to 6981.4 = 8.68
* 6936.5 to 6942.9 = 8.51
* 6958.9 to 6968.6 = 9.23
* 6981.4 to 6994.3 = 9.07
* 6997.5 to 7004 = 7.1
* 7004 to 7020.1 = 8.62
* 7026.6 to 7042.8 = 8.39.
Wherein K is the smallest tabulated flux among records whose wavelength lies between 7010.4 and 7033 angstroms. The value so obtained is 7.984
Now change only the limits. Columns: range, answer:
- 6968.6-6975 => 8.638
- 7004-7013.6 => 7.544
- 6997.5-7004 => 7.055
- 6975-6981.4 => 8.504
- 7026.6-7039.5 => 7.949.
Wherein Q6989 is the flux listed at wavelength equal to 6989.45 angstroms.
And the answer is 8.988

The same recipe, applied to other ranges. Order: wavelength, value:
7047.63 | 8.796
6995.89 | 7.751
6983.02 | 9.32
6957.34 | 9.215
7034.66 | 7.949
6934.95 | 8.644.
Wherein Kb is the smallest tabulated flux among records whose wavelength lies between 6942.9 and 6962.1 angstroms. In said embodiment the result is 8.464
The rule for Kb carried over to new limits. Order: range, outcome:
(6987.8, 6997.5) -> 7.751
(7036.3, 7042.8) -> 8.032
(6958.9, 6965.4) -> 9.294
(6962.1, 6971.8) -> 8.486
